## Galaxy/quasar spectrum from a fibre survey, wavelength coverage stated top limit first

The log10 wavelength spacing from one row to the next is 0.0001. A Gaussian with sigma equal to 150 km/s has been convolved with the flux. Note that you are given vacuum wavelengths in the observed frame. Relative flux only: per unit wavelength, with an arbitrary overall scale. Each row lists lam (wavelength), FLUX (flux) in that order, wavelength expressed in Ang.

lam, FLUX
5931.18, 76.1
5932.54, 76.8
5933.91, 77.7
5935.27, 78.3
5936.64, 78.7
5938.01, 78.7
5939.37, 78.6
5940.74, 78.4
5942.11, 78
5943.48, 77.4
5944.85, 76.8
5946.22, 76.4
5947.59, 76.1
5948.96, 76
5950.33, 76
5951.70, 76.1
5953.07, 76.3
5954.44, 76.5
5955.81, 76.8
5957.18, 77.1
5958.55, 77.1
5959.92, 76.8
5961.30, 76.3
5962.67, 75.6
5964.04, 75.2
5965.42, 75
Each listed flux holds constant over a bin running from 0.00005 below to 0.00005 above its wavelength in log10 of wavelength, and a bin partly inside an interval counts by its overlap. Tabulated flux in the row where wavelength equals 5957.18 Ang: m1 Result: 77.1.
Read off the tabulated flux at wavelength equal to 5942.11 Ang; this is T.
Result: 78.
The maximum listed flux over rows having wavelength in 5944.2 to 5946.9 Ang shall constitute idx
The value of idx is 76.8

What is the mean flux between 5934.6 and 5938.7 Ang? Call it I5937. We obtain 78.6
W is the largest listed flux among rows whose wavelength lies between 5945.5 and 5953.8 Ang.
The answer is 76.4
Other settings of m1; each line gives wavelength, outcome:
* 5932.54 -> 76.8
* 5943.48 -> 77.4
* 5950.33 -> 76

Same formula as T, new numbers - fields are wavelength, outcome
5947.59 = 76.1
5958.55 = 77.1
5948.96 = 76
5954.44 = 76.5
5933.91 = 77.7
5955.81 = 76.8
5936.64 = 78.7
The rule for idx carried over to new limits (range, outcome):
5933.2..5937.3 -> 78.7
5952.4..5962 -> 77.1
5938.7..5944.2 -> 78.6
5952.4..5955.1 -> 76.5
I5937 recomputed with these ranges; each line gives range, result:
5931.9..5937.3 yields 77.9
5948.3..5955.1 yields 76.2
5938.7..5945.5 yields 77.8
